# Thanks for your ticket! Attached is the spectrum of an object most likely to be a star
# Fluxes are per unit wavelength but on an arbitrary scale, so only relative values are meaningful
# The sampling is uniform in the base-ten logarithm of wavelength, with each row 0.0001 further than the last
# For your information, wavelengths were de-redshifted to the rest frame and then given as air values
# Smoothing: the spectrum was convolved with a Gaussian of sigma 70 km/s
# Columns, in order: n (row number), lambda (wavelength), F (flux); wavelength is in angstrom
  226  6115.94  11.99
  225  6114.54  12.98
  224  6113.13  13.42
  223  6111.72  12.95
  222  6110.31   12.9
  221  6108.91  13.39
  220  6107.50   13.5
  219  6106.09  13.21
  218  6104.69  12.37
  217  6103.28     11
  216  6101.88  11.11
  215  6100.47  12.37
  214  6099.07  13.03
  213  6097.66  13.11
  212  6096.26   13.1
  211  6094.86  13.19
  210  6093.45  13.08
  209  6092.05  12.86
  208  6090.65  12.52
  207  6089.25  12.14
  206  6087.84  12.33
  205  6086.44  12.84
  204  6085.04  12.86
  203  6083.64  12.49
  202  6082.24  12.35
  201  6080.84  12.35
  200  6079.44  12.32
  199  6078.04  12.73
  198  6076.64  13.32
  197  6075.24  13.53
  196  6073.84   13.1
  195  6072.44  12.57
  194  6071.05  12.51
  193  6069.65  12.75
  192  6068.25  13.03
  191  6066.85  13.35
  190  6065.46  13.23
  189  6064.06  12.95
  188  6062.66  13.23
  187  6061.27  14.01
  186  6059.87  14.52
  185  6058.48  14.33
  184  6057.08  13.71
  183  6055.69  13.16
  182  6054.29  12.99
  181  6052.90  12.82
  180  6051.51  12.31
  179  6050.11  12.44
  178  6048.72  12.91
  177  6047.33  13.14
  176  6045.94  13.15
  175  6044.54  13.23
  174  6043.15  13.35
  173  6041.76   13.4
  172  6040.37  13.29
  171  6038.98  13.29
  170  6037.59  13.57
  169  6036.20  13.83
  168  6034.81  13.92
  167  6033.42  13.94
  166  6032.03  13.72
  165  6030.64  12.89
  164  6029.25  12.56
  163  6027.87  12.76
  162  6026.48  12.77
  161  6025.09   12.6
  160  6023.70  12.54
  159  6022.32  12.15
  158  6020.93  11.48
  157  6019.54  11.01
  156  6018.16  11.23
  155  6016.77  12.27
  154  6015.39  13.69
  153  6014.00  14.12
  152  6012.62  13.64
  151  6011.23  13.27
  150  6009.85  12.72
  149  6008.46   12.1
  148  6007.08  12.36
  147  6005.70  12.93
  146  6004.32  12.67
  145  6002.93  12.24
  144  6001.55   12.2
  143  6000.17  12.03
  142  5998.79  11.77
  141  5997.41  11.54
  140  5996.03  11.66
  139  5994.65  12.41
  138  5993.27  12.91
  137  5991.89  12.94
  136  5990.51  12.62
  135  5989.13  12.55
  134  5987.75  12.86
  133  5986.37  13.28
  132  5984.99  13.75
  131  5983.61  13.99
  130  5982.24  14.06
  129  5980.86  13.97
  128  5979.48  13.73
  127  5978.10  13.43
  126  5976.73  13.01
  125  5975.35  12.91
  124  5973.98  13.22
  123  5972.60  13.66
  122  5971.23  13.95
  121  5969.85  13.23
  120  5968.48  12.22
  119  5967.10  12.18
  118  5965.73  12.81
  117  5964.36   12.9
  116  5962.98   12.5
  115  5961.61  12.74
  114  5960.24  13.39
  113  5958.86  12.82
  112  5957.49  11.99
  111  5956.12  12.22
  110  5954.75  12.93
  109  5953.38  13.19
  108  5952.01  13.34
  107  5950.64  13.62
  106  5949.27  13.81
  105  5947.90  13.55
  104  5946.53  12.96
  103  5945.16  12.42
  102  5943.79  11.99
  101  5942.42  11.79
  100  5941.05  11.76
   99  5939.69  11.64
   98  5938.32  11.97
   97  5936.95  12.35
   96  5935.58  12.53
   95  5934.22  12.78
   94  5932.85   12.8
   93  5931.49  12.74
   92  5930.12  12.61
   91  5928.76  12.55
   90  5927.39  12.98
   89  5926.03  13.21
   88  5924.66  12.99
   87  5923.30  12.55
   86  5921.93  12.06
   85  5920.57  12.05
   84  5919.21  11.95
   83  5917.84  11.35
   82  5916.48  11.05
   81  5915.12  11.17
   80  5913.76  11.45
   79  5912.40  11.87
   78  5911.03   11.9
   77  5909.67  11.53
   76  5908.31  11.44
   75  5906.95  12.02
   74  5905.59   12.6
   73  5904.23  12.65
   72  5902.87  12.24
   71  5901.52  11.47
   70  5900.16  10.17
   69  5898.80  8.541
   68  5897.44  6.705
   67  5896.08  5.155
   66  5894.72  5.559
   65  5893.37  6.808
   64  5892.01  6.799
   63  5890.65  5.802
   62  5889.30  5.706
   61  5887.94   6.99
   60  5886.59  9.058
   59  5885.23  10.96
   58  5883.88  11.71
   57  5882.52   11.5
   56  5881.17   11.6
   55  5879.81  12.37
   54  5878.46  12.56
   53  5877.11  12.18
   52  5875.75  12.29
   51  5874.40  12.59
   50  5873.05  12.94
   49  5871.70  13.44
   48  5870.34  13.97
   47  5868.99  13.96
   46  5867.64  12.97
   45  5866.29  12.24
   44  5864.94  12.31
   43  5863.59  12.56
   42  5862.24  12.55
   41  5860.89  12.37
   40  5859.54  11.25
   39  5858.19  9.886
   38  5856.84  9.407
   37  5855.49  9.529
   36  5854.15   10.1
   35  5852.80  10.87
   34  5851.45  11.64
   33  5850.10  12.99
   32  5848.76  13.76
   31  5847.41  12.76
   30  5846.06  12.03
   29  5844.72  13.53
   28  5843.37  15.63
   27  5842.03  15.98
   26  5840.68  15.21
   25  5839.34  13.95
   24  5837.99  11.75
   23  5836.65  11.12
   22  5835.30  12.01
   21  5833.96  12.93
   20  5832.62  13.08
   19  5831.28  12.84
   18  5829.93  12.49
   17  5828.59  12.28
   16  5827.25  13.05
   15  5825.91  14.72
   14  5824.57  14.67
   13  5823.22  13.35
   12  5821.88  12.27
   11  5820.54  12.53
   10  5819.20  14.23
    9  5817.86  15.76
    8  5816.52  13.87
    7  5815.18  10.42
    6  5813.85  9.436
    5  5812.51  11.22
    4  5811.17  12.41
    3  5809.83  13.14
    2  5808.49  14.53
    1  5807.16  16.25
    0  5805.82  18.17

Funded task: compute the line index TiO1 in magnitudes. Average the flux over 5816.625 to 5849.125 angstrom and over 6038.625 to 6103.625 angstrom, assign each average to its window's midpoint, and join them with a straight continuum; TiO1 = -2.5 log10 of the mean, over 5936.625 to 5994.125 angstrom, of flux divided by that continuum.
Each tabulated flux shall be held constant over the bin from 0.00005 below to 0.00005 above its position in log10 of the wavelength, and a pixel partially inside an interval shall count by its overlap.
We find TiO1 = 0.018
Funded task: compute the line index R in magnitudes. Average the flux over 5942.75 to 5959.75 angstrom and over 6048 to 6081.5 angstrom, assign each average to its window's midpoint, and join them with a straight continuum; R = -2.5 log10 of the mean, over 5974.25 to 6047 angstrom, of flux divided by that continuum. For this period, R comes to 0.01 mag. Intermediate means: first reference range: 12.9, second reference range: 13.1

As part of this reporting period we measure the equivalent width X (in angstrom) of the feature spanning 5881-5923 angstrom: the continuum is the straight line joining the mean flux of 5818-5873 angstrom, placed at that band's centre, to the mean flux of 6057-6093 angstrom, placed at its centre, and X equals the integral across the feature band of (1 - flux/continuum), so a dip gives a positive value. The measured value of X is 8.96 angstrom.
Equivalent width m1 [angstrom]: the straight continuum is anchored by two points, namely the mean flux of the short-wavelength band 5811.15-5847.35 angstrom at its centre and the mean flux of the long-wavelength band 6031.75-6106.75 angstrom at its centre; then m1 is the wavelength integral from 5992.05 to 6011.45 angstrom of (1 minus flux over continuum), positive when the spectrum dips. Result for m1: 1.01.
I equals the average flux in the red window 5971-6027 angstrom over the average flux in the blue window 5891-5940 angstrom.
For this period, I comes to 1.15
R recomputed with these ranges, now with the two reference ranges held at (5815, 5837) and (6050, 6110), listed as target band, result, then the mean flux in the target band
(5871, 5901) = 0.33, 9.62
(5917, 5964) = 0.04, 12.6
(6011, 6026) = 0.04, 12.5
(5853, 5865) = 0.19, 11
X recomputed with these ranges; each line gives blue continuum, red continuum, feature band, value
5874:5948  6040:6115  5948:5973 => -2.8 angstrom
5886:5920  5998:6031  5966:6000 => -3.7 angstrom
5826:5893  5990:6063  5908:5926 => 0.5 angstrom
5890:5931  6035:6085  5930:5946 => -1.6 angstrom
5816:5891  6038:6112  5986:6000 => 0.3 angstrom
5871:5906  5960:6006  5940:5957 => -1.3 angstrom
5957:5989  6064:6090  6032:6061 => -1.1 angstrom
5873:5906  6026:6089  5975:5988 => -2.2 angstrom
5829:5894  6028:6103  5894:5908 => 2.6 angstrom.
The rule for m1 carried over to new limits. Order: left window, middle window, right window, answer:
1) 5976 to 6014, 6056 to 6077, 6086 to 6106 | -1.2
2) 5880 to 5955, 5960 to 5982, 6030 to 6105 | -2.4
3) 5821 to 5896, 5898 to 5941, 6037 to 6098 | 0.6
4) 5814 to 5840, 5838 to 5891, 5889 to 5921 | -1.7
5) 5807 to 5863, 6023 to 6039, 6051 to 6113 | -0.4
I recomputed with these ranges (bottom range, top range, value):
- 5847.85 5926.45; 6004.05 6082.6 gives 1.18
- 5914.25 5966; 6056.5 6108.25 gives 1.03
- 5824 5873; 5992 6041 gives 1.00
